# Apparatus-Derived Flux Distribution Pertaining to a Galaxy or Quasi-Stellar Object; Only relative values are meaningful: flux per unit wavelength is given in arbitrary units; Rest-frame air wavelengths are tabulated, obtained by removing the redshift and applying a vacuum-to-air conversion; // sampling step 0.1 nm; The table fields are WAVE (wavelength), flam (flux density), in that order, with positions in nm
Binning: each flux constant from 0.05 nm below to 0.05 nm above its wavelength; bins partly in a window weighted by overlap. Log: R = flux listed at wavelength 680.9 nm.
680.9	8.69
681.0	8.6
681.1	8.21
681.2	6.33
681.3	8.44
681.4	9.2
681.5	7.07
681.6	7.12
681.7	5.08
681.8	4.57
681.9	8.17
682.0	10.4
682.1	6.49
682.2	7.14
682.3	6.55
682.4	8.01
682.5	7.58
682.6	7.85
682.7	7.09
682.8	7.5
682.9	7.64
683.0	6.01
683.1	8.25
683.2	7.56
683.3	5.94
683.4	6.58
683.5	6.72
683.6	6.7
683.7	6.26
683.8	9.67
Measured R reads 8.69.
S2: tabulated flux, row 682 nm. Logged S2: 10.4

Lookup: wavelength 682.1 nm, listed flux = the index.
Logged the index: 6.49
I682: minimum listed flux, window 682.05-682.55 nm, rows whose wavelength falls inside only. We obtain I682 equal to 6.49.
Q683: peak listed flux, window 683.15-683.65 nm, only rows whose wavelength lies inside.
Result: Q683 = 7.56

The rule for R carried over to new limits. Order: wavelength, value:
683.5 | 6.72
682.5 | 7.58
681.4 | 9.2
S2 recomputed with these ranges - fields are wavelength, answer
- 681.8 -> 4.57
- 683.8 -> 9.67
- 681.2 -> 6.33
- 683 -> 6.01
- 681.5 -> 7.07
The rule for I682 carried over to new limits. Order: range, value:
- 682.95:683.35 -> 5.94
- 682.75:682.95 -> 7.5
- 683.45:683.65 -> 6.7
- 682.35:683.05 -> 6.01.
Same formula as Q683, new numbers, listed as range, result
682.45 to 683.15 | 8.25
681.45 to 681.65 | 7.12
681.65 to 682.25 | 10.4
